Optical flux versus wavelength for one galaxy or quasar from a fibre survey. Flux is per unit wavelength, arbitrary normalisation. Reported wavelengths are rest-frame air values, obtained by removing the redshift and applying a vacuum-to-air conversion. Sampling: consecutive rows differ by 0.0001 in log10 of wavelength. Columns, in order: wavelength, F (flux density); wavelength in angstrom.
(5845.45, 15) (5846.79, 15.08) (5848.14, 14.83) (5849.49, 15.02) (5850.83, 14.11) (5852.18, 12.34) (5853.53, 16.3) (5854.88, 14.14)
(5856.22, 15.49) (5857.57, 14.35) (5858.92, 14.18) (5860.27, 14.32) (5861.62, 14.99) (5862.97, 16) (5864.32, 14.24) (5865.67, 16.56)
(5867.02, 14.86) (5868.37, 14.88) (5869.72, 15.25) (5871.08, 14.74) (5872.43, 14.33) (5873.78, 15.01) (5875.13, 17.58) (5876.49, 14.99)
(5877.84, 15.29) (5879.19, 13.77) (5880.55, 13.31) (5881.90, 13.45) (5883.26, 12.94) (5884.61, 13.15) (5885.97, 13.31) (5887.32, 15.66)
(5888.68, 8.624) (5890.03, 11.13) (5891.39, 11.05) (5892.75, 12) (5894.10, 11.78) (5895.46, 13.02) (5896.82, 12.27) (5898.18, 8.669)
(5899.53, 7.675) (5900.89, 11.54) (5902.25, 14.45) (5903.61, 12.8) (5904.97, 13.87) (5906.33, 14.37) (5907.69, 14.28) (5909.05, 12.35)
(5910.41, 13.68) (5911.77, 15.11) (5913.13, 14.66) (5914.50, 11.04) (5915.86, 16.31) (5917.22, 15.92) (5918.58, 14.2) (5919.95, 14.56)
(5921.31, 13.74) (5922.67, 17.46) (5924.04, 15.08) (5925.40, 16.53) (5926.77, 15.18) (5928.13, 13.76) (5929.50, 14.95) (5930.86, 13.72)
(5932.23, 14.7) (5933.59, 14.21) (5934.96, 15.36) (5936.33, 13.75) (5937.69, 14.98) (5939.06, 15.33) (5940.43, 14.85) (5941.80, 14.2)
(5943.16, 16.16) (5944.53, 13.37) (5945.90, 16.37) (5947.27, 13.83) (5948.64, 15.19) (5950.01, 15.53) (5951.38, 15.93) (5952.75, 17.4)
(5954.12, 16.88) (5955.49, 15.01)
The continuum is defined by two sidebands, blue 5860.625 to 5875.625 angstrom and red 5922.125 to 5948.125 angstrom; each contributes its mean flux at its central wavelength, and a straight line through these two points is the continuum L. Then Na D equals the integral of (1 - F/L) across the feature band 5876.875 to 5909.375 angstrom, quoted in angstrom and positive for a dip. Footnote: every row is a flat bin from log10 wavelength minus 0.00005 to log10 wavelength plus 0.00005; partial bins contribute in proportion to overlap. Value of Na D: 5.5 angstrom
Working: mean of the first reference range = 15.3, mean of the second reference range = 14.9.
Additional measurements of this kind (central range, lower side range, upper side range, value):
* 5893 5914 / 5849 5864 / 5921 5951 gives 3.05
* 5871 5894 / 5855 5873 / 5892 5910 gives 0.25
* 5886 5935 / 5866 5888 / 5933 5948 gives 4.03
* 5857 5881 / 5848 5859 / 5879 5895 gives -2.42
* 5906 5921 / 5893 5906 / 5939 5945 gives -1.62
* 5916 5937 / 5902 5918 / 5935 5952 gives -0.59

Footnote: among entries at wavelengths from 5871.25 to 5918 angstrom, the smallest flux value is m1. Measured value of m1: 7.675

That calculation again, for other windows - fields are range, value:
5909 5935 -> 11.04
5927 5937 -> 13.72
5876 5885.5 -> 12.94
